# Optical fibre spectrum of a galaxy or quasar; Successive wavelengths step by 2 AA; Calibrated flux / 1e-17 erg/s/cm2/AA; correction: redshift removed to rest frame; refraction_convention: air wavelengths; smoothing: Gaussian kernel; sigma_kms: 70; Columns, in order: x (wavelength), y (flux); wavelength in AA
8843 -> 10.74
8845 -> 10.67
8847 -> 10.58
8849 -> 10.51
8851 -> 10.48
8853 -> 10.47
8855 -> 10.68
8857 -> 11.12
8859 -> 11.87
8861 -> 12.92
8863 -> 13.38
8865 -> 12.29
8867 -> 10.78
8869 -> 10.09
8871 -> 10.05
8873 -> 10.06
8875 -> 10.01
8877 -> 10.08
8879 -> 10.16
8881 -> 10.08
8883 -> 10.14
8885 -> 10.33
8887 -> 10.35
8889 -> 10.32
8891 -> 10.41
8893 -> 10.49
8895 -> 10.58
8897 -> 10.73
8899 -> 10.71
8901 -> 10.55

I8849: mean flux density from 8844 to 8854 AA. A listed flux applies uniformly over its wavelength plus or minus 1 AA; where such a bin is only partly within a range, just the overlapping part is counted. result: 10.5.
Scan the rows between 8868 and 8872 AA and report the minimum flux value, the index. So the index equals 10.05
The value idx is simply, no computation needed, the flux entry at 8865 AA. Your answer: 12.29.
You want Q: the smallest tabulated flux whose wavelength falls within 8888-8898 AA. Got 10.32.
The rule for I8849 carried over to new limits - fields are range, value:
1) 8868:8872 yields 10.1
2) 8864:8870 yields 11.1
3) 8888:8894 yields 10.4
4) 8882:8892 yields 10.3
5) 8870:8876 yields 10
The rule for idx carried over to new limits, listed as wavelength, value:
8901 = 10.55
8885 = 10.33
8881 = 10.08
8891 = 10.41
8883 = 10.14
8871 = 10.05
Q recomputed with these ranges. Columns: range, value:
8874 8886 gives 10.01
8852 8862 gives 10.47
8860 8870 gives 10.09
